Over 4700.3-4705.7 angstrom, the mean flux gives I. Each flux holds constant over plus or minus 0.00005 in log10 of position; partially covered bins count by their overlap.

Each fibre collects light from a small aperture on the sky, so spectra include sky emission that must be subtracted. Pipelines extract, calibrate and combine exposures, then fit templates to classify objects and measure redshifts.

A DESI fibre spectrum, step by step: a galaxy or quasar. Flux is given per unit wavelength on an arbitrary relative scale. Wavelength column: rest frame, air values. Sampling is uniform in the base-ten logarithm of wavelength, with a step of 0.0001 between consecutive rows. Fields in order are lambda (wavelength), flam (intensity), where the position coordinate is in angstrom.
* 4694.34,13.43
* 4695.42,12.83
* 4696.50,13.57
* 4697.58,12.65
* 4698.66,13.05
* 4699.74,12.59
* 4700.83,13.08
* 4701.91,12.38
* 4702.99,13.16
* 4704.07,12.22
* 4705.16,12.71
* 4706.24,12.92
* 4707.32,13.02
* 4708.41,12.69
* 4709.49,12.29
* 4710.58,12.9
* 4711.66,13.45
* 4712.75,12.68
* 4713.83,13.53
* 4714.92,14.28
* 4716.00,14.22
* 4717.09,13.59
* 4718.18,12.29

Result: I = 12.7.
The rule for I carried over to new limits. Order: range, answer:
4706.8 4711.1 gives 12.7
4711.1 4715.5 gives 13.5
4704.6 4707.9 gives 12.9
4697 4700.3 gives 12.8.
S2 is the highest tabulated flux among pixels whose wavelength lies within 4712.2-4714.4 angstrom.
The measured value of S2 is 13.53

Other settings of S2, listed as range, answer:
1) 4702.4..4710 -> 13.16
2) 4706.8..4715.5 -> 14.28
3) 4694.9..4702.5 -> 13.57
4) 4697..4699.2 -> 13.05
